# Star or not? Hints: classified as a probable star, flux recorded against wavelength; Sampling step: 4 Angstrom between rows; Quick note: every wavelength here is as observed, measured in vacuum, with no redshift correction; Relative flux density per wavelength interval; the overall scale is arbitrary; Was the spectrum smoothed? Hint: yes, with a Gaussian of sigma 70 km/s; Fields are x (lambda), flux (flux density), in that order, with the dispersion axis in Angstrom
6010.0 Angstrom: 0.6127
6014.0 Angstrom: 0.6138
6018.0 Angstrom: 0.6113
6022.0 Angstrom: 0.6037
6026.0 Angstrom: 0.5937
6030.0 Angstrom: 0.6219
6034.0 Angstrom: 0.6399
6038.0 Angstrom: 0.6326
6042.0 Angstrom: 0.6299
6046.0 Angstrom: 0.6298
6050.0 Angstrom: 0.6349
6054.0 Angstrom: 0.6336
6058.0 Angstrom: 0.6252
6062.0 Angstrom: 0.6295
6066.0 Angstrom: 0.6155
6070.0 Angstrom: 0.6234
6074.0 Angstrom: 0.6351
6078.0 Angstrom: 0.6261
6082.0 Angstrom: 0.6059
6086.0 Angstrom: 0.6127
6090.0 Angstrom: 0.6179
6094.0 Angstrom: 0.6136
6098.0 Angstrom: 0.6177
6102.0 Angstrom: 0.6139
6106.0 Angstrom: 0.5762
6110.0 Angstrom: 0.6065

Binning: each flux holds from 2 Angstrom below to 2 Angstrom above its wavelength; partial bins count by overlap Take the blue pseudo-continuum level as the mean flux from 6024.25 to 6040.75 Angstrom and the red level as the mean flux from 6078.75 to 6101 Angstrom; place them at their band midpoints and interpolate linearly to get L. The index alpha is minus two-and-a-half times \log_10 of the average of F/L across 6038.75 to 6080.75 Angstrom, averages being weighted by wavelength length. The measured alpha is -0.016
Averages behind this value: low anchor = 0.623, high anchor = 0.614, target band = 0.628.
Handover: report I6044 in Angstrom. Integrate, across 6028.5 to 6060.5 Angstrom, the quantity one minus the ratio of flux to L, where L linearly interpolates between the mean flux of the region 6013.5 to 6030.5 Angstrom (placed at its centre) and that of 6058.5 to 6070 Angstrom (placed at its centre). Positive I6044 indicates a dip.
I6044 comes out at -0.8 Angstrom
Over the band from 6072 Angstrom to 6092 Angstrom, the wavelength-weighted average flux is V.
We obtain 0.62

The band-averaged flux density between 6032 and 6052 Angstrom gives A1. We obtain 0.633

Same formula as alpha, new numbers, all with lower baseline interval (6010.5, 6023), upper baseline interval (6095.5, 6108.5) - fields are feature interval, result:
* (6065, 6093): -0.03 mag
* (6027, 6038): -0.03 mag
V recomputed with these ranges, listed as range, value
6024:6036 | 0.619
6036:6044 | 0.631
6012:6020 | 0.613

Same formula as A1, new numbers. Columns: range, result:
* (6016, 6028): 0.603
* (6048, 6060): 0.631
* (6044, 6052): 0.632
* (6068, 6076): 0.629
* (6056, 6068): 0.623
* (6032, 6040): 0.636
